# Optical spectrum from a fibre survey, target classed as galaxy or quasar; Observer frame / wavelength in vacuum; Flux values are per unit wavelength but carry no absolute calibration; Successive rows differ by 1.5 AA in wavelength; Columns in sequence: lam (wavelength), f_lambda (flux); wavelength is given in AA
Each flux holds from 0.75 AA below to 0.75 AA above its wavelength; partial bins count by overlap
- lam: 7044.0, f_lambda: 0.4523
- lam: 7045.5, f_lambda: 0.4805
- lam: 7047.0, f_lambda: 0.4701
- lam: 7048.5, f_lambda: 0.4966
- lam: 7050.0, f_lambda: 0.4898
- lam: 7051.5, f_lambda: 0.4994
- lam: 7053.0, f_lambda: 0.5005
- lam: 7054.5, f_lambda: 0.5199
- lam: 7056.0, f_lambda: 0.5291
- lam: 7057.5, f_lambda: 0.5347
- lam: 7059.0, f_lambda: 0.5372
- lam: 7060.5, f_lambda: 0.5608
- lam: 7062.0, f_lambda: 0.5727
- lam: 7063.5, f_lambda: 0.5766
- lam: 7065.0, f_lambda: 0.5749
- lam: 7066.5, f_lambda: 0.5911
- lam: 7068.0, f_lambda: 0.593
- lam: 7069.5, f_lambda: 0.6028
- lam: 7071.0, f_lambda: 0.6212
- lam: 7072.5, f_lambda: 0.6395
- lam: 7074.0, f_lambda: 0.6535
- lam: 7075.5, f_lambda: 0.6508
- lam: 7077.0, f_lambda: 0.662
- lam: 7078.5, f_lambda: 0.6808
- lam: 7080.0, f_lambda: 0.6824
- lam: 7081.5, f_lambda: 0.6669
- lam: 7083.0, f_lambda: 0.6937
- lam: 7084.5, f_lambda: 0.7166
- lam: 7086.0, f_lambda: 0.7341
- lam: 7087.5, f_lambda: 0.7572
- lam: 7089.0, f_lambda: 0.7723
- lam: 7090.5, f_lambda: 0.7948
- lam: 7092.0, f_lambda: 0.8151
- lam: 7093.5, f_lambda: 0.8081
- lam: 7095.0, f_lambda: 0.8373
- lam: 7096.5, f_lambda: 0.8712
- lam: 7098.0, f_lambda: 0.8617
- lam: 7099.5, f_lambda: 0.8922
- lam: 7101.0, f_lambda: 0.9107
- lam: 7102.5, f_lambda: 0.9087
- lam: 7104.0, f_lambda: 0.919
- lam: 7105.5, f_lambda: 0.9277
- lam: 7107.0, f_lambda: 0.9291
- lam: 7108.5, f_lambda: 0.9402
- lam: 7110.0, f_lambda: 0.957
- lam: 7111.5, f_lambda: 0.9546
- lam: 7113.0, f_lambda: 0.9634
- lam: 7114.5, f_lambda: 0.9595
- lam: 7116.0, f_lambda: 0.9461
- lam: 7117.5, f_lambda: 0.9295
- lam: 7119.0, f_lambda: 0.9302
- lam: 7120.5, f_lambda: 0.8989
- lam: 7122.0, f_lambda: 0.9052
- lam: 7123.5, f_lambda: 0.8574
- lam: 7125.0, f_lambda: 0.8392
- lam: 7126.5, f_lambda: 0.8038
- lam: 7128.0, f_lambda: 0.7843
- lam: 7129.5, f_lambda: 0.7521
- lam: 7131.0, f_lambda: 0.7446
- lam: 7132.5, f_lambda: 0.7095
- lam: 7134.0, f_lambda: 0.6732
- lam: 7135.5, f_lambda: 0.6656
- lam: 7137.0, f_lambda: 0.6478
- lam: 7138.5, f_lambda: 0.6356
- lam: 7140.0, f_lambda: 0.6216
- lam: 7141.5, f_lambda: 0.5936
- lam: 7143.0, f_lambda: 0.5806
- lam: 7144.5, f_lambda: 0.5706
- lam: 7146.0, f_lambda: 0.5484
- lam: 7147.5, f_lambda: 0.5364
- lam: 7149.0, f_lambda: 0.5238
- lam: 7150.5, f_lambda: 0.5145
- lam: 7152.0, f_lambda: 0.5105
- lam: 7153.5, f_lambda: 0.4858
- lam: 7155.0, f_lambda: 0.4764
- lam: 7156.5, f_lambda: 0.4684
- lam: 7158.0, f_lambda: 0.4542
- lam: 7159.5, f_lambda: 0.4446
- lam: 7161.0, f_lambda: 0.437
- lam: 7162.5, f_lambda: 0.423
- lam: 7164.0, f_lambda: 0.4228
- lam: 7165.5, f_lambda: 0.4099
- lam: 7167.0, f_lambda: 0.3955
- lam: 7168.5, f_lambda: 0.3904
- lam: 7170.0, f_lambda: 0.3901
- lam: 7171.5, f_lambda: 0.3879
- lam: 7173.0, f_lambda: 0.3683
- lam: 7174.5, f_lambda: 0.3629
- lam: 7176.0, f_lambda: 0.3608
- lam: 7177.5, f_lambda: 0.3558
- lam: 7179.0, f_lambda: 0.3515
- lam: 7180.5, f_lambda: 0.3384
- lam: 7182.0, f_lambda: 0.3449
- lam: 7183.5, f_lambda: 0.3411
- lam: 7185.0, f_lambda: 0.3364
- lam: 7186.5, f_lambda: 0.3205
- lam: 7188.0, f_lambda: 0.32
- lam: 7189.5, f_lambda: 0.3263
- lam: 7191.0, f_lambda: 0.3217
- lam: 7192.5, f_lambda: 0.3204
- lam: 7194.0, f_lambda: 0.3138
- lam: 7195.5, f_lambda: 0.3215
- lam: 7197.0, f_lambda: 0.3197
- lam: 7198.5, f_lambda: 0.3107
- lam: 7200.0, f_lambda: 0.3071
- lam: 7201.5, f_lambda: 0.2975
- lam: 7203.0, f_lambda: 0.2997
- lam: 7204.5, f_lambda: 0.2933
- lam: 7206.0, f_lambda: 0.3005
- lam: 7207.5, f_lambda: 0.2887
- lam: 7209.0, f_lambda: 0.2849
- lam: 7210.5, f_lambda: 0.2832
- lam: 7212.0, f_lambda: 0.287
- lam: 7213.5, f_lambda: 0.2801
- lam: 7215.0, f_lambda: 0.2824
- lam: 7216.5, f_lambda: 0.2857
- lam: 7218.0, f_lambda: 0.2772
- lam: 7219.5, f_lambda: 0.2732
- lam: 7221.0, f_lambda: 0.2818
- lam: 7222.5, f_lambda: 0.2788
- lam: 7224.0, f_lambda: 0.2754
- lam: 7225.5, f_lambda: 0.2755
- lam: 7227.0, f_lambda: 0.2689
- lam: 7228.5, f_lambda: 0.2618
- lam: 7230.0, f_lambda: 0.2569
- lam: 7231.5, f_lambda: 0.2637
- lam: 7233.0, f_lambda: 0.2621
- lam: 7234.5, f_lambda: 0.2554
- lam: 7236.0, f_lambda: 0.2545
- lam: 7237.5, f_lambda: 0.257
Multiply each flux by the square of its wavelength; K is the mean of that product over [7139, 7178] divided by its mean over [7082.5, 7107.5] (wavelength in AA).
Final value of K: 0.6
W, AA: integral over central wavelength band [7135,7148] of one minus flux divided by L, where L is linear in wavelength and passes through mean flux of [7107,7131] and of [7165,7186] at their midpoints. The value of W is 1.6 AA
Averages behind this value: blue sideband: 0.891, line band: 0.6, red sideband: 0.366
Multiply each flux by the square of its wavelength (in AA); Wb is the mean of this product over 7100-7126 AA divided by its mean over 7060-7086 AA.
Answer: 1.47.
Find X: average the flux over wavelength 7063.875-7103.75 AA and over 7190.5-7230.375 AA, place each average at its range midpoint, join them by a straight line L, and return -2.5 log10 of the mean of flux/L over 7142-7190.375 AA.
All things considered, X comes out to 0.06 mag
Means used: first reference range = 0.731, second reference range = 0.291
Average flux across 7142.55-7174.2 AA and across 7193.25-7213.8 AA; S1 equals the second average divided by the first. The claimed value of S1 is 0.65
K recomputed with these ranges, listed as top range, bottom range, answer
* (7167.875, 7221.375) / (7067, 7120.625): 0.41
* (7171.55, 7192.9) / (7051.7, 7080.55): 0.60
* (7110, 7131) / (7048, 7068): 1.67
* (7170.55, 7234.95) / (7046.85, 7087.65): 0.53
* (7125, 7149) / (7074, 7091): 0.95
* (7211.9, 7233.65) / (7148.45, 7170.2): 0.62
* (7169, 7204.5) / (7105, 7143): 0.42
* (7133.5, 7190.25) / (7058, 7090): 0.72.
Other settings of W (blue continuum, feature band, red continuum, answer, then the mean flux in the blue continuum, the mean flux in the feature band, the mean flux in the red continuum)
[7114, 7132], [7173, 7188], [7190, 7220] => 3.85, 0.859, 0.346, 0.298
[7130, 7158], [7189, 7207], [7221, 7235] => 3.27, 0.582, 0.31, 0.268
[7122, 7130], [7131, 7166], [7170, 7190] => 4.63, 0.818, 0.542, 0.349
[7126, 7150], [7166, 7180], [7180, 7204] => 1.97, 0.646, 0.374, 0.321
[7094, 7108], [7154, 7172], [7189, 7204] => 3.17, 0.895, 0.426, 0.313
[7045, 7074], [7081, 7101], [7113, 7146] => -4.48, 0.55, 0.792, 0.764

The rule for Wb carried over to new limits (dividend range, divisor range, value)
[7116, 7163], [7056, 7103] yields 0.94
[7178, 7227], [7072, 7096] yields 0.43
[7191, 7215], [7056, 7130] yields 0.40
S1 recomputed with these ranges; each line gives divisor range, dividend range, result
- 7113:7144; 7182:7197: 0.42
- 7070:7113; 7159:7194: 0.46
